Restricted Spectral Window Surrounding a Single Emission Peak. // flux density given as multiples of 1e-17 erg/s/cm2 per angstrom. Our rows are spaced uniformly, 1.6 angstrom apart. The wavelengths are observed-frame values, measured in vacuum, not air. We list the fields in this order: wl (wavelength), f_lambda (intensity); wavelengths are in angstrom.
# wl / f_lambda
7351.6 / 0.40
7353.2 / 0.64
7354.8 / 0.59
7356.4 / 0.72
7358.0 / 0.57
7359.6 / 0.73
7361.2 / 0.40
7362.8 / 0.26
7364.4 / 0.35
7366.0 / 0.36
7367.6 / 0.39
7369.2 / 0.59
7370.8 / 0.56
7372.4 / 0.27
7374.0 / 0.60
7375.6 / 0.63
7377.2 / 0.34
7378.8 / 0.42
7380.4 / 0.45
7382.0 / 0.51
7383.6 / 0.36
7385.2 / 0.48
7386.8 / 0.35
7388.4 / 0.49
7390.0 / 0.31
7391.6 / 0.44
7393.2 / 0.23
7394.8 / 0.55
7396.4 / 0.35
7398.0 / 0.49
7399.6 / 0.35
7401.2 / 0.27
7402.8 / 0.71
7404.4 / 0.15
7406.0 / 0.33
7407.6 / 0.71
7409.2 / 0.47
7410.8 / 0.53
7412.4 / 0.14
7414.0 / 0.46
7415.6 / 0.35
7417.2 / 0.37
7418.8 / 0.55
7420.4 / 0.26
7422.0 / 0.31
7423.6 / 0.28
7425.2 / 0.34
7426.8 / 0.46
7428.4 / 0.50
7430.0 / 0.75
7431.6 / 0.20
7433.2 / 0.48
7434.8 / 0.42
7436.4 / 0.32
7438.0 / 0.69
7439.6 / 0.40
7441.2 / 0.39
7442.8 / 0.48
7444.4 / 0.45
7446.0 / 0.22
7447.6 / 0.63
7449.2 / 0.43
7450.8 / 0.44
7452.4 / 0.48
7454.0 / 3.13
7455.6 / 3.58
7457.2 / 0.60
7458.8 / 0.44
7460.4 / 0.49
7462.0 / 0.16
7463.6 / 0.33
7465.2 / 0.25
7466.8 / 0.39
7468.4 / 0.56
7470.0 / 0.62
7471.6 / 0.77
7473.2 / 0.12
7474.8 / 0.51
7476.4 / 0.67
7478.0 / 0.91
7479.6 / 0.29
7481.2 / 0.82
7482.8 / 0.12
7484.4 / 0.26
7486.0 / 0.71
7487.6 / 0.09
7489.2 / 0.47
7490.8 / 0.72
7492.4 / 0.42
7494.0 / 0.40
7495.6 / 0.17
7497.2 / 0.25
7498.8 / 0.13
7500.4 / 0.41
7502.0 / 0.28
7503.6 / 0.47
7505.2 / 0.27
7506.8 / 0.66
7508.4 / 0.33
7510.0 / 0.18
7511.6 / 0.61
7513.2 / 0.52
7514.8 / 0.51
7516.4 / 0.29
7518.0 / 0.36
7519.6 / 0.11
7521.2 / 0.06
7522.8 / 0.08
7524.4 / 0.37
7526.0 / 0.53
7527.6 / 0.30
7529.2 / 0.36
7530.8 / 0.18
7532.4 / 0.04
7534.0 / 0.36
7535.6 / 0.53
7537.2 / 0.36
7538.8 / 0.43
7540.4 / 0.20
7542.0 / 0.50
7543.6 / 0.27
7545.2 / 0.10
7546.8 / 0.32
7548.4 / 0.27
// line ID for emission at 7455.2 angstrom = H-alpha 6563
